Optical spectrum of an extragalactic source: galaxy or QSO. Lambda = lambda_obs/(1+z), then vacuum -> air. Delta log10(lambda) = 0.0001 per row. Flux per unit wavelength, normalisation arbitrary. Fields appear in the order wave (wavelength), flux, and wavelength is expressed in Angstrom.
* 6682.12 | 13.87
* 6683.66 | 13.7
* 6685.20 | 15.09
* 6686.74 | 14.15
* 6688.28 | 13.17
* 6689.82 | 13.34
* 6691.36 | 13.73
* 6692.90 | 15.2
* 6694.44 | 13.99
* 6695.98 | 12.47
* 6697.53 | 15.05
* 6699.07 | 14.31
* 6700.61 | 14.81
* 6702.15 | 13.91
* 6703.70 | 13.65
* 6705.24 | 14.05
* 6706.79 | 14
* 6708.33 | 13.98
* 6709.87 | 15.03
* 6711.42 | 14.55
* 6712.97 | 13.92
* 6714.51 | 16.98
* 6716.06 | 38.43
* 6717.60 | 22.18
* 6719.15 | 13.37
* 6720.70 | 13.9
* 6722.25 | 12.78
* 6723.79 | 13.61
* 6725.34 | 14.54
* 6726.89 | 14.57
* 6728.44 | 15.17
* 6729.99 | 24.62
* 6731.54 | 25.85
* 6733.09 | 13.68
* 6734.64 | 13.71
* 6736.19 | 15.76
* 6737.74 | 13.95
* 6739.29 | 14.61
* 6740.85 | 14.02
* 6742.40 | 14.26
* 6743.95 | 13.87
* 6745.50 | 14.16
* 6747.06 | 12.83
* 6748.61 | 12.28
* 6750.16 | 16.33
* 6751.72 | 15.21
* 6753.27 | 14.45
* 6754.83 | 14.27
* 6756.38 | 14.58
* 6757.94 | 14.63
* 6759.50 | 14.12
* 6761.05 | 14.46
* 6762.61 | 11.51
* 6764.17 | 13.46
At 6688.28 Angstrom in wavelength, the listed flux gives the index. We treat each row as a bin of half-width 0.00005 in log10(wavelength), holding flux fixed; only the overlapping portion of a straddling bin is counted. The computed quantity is 13.17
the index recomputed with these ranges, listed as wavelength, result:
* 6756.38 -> 14.58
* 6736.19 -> 15.76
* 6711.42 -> 14.55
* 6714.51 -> 16.98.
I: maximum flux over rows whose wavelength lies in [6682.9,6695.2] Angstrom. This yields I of 15.2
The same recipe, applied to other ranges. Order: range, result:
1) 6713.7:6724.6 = 38.43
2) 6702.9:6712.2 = 15.03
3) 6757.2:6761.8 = 14.63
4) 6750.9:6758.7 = 15.21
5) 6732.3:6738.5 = 15.76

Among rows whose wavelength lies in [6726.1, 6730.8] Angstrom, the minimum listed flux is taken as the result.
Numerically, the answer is 14.57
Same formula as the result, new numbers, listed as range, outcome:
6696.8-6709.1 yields 13.65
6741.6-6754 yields 12.28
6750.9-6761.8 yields 14.12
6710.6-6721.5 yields 13.37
